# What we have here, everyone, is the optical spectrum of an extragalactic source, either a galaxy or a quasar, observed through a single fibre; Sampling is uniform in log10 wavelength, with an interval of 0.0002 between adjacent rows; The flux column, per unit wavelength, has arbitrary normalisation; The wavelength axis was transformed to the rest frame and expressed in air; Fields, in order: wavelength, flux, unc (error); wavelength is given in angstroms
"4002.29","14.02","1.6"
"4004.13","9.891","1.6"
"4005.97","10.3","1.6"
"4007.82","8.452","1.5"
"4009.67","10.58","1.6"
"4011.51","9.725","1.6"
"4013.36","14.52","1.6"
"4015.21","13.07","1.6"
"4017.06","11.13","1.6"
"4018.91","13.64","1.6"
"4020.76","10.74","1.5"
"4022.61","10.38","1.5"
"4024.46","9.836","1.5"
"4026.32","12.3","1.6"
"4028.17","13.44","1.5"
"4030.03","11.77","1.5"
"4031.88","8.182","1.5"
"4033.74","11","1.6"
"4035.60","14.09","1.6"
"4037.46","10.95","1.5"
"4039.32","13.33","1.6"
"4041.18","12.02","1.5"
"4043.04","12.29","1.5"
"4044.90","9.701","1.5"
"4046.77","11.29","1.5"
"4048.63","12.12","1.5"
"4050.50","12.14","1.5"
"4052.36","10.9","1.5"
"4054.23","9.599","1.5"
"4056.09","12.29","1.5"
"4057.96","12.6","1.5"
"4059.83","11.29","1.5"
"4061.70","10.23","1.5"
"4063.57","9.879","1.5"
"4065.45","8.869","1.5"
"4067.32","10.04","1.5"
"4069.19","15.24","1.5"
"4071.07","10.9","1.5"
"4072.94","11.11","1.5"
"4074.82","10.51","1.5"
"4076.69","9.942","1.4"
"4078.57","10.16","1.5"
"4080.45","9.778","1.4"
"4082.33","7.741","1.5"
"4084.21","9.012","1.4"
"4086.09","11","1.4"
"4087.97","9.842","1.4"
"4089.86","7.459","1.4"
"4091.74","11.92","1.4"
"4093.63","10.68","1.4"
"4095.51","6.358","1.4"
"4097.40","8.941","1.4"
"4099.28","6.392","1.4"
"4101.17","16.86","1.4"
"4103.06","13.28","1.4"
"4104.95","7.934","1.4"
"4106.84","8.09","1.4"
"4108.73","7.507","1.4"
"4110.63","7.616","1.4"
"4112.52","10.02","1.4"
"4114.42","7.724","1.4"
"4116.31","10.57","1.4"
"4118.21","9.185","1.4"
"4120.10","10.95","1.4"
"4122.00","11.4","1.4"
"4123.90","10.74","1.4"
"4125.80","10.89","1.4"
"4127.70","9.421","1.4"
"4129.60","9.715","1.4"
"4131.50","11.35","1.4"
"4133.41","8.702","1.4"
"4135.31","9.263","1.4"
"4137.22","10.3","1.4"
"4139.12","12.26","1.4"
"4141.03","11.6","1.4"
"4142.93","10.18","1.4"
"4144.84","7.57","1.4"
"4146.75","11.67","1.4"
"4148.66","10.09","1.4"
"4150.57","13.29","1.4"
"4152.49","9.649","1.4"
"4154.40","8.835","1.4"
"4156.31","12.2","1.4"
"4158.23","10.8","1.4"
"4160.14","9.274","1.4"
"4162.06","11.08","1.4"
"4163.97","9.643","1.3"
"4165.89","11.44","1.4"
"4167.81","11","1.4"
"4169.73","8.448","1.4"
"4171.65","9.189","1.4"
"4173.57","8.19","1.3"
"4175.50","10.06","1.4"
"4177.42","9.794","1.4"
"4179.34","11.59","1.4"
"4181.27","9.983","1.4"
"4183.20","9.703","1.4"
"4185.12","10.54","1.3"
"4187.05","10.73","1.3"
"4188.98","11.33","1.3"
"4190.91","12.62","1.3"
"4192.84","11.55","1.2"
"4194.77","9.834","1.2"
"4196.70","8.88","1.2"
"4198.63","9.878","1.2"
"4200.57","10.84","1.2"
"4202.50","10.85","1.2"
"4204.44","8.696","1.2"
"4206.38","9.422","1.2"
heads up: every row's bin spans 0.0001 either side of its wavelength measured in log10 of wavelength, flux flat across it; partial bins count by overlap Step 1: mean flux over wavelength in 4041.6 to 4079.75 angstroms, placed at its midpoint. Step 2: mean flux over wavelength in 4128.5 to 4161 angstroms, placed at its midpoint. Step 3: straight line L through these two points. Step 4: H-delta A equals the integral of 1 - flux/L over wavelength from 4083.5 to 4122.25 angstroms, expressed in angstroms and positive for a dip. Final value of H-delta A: 4.0 angstroms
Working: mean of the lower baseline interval 11.1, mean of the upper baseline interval 10.4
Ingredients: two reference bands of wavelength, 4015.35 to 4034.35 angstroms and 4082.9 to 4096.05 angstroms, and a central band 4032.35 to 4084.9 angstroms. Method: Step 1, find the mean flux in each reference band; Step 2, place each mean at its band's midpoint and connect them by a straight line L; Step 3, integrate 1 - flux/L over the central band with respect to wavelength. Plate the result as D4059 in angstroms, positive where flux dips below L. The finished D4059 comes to -3.2 angstroms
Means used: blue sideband 11.3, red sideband 9.51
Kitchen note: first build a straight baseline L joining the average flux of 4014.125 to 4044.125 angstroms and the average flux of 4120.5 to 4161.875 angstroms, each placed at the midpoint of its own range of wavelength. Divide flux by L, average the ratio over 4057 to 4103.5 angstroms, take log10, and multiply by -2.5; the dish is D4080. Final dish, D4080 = 0.08 mag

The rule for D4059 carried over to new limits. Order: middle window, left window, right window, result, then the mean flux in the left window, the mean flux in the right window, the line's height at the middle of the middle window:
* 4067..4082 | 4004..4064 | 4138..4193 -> 0.30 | 11.4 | 10.5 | 11.1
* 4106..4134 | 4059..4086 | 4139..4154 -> 2.45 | 10.4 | 10.6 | 10.5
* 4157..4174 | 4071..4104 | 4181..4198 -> 0.79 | 10.1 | 10.6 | 10.5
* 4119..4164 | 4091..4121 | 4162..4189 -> -2.74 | 9.61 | 10.1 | 9.87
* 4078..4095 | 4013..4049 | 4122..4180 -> 2.19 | 11.7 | 10.3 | 11.1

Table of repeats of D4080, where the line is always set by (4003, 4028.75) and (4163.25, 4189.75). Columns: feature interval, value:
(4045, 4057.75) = -0.03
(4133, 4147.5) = 0.01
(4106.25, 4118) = 0.22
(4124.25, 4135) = 0.05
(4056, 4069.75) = -0.02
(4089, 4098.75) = 0.19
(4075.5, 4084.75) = 0.16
